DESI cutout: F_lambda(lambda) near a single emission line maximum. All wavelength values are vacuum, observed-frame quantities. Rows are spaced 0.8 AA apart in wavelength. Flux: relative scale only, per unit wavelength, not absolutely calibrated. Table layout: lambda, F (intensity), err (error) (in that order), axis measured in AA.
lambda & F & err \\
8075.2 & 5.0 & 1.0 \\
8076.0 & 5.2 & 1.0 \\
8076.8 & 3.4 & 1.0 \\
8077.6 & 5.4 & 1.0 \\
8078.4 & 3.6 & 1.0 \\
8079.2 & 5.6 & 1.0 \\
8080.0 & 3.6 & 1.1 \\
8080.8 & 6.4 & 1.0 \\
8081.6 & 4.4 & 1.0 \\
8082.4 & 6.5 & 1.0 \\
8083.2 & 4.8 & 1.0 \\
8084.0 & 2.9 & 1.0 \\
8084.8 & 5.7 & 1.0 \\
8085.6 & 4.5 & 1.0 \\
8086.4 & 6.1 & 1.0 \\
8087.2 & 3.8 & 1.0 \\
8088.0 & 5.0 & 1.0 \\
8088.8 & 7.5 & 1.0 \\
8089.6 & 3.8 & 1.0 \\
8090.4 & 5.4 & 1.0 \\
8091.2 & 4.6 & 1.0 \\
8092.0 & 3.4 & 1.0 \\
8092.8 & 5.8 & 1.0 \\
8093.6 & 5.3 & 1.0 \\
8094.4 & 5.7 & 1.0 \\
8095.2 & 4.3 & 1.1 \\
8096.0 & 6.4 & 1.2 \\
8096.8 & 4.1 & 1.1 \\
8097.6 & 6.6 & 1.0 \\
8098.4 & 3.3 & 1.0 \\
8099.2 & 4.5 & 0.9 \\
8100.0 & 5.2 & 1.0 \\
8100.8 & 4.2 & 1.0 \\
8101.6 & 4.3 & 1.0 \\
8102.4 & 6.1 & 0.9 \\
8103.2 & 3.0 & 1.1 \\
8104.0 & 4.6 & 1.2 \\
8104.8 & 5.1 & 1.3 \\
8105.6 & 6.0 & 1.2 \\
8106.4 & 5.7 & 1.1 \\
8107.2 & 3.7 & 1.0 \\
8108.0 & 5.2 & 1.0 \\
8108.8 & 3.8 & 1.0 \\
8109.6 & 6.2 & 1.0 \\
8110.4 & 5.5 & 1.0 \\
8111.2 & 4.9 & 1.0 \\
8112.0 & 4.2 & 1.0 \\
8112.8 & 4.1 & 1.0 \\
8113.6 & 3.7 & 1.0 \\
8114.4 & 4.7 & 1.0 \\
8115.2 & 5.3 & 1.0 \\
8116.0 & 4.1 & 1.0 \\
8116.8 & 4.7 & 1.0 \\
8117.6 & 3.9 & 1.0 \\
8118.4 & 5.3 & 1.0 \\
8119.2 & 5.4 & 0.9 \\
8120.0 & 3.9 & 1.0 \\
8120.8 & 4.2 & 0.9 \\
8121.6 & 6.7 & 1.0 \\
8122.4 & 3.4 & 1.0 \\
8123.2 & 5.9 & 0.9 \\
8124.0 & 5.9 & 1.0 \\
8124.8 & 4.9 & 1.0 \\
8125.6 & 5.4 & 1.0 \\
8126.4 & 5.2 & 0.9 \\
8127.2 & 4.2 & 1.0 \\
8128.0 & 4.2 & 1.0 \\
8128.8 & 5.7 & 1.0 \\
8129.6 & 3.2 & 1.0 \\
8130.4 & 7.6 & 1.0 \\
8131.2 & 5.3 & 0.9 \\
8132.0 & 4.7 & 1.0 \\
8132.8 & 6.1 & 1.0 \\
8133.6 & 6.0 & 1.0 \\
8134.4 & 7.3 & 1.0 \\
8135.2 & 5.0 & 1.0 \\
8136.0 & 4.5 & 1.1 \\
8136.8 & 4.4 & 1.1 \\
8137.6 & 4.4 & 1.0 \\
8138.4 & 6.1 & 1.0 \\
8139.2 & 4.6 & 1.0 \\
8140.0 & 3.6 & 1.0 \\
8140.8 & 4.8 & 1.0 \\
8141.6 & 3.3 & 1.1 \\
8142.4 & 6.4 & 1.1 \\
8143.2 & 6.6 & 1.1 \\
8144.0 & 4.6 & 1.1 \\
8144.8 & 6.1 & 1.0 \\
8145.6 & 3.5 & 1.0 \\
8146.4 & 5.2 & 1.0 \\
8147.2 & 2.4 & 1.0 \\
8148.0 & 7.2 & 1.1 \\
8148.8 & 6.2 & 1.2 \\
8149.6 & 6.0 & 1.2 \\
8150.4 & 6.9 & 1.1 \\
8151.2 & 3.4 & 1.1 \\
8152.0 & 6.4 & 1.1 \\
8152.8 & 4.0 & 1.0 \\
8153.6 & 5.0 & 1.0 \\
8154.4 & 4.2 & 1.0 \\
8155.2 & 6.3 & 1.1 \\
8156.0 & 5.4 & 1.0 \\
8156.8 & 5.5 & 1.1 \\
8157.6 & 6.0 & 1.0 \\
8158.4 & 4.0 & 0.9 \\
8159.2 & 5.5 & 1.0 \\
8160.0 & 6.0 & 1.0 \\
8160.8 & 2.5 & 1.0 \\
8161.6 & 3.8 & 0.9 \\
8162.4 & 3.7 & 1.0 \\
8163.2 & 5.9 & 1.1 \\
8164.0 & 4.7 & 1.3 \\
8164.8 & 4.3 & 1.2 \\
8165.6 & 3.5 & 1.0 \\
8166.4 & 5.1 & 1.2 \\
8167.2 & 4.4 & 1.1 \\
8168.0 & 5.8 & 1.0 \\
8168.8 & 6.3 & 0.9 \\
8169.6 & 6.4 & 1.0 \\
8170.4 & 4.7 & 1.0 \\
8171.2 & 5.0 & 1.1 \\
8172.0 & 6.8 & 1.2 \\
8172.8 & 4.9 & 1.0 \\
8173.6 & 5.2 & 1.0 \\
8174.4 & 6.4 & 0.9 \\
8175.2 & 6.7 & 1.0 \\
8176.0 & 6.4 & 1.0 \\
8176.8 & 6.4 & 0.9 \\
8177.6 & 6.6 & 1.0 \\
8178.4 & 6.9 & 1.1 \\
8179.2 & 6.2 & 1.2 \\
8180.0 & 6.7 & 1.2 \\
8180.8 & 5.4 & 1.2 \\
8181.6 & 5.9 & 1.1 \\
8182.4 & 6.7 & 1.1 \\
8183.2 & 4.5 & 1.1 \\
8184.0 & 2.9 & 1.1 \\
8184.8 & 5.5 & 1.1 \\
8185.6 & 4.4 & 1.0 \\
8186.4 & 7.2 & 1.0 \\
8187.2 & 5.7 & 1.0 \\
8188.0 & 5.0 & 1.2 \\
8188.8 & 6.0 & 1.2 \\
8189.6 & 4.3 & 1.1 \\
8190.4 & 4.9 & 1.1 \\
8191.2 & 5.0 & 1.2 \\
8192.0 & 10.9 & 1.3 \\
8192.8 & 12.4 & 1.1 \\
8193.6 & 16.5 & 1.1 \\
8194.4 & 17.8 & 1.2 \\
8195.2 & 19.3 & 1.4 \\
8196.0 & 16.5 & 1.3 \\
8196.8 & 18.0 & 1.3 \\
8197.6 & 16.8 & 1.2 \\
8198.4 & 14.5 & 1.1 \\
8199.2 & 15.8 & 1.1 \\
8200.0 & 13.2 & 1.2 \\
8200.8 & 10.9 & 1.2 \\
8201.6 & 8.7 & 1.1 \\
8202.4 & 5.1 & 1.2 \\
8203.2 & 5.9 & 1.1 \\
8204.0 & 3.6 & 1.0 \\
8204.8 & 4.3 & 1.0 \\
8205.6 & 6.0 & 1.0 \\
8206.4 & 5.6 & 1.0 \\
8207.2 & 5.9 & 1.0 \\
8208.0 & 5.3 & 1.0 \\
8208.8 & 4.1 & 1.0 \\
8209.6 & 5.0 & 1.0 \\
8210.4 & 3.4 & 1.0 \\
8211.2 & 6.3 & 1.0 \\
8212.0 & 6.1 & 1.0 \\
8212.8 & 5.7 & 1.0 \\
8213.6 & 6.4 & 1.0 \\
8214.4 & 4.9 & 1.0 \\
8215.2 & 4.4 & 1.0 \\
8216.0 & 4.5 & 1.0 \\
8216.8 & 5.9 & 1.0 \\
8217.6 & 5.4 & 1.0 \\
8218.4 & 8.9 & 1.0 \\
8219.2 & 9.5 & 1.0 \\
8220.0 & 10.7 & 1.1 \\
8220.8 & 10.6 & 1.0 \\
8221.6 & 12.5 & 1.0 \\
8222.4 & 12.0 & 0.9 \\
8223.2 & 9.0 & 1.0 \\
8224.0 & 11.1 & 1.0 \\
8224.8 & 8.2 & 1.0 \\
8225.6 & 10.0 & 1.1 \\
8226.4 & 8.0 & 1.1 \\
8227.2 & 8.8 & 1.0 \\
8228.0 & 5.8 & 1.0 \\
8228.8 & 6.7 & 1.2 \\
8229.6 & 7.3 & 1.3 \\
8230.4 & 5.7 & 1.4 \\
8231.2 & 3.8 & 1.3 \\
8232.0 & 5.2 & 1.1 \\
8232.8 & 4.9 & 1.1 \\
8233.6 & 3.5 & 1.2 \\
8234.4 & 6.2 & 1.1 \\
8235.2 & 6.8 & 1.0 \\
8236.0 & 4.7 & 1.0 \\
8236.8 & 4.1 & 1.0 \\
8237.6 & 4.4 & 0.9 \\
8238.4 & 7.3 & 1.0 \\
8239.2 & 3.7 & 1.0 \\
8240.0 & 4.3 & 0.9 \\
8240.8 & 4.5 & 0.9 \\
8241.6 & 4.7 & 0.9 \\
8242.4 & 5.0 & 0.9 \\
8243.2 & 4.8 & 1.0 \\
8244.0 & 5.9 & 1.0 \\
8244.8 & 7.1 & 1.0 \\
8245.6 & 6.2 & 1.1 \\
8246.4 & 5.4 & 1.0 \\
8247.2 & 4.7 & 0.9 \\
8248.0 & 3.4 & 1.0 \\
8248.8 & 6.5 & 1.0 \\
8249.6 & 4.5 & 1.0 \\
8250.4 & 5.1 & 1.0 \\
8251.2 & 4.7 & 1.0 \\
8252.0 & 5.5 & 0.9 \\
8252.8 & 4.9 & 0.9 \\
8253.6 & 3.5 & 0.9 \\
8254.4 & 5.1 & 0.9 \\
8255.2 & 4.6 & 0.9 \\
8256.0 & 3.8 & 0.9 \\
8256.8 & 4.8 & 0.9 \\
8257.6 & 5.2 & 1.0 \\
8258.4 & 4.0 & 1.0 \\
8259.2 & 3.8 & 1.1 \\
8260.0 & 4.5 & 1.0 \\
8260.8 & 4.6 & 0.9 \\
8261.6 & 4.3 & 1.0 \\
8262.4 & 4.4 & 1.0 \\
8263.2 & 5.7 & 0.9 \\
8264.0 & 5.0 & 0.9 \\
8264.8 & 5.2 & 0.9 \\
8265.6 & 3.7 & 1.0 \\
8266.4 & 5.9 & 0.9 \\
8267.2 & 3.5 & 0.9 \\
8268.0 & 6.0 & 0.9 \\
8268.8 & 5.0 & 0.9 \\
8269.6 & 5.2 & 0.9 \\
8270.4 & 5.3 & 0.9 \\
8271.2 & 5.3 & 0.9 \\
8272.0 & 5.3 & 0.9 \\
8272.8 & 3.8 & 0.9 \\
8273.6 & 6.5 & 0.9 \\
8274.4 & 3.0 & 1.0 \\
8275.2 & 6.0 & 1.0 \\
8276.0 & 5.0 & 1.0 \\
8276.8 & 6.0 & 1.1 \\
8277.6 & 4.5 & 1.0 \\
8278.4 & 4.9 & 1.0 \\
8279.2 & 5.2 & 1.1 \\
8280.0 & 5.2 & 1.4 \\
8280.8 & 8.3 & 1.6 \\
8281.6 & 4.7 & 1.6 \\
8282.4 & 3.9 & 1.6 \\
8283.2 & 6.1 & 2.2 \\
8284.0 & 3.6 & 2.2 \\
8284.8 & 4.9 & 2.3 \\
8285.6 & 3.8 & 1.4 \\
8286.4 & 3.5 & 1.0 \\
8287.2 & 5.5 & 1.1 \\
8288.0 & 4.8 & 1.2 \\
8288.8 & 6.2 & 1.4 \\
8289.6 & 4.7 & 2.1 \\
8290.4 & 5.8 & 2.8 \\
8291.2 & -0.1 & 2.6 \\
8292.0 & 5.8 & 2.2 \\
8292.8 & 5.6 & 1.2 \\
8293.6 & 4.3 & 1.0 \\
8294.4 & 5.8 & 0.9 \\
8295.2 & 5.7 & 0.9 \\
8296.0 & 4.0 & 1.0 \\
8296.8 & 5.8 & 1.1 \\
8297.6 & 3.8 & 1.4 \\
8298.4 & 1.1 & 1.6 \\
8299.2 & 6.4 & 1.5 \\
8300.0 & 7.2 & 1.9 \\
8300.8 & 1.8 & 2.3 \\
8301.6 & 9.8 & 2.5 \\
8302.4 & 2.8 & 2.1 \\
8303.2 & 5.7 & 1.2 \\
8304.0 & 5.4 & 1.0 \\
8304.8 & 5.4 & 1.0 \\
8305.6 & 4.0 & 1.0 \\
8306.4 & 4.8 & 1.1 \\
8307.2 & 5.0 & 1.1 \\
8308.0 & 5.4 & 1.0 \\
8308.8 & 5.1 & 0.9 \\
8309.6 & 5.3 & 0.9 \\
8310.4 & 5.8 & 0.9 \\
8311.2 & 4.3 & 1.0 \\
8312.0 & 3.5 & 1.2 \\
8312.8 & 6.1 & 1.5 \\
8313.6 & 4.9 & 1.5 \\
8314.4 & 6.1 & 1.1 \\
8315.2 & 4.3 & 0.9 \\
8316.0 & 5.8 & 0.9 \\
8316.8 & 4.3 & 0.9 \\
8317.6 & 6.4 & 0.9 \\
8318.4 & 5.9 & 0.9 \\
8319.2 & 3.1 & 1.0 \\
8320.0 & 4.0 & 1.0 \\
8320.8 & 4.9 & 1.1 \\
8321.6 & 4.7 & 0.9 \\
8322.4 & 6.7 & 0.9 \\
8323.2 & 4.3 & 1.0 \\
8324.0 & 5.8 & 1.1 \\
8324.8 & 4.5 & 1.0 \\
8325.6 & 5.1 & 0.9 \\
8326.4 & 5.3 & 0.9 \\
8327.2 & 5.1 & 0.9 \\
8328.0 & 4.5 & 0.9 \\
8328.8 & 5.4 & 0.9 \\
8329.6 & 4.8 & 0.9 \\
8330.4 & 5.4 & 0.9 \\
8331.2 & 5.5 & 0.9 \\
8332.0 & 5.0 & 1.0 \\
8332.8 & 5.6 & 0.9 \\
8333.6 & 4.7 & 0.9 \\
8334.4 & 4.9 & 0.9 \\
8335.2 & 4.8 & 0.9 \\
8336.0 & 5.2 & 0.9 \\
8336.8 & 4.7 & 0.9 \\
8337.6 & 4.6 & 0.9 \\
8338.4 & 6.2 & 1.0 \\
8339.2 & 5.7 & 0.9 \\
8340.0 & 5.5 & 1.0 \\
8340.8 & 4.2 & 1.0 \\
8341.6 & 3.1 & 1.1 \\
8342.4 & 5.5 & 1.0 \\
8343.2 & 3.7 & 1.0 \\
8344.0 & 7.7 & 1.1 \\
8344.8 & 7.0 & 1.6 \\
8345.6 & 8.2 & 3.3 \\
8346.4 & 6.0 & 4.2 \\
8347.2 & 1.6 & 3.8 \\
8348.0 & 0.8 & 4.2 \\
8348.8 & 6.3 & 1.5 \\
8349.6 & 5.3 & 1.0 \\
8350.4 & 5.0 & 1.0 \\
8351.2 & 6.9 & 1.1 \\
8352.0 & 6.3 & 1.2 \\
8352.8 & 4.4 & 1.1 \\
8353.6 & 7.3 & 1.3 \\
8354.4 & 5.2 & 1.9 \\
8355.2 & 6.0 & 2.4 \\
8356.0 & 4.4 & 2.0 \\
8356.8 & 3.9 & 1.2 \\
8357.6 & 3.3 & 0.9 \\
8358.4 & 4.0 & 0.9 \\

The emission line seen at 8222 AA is [N II]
